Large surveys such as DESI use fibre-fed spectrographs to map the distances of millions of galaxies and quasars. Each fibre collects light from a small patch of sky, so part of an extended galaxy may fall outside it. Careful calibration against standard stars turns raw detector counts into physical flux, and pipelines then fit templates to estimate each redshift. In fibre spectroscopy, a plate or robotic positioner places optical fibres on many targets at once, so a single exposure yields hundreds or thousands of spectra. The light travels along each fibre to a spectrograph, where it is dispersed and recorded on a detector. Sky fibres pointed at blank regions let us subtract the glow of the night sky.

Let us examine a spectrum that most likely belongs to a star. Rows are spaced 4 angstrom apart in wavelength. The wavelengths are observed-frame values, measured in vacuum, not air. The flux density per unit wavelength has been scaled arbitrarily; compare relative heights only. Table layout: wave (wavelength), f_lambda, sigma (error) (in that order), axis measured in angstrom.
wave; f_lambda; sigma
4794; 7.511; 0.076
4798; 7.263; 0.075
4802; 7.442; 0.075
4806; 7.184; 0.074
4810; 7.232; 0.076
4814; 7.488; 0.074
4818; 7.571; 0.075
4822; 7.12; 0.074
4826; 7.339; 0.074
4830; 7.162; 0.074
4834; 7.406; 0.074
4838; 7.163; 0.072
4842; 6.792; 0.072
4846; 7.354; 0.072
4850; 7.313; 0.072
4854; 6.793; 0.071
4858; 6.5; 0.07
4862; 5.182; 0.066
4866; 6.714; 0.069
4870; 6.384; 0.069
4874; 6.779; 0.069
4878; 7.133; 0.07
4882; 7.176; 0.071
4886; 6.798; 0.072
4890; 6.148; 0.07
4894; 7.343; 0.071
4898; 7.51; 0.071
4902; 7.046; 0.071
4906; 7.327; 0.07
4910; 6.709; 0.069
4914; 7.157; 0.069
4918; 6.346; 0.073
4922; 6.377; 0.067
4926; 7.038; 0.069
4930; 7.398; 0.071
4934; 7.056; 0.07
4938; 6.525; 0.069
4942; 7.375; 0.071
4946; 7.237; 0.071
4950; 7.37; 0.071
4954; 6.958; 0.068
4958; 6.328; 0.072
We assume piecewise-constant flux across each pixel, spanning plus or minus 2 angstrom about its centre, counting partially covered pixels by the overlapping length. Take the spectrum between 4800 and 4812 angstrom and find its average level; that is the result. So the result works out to 7.29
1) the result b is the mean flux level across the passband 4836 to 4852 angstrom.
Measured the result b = 7.16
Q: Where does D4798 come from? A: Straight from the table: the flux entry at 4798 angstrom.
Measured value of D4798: 7.263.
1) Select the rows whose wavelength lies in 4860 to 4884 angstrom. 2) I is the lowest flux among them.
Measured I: 5.182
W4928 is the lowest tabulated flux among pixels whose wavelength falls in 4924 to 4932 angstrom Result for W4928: 7.038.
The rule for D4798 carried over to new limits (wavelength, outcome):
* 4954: 6.958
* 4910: 6.709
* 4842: 6.792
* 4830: 7.162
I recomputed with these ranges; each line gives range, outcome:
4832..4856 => 6.792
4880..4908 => 6.148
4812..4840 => 7.12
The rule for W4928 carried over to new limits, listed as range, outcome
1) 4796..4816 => 7.184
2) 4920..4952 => 6.377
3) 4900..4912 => 6.709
